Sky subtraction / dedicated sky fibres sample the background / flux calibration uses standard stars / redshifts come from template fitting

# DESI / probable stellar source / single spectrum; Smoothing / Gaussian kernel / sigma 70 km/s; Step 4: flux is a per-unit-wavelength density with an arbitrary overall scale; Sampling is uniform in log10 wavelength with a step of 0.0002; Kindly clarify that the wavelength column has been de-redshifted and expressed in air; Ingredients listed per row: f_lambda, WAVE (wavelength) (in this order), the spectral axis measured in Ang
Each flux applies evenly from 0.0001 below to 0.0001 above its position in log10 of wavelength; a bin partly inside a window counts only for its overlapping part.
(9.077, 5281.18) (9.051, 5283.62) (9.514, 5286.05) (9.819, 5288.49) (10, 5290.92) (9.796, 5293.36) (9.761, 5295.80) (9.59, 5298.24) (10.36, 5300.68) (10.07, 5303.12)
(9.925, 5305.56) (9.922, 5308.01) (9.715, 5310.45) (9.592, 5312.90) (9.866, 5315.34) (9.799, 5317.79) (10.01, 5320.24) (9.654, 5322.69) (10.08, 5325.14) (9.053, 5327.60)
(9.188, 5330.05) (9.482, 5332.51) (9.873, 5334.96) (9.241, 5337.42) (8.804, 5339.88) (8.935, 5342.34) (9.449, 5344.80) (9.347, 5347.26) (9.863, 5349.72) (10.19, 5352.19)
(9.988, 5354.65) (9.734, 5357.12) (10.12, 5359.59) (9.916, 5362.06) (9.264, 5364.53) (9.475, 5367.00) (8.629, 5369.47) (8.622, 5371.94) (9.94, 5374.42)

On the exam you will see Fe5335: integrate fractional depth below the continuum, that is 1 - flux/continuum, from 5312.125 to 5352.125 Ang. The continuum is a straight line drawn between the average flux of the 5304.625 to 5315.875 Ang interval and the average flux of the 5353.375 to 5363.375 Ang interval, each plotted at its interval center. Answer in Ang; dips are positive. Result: 1.3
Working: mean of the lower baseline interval 9.8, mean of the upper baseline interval 9.93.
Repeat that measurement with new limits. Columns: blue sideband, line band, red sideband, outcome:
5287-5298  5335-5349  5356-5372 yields 0.47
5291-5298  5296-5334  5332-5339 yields -0.44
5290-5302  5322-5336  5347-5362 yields 0.50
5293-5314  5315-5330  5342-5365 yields 0.18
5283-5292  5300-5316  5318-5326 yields -0.20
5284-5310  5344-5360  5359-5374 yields -0.62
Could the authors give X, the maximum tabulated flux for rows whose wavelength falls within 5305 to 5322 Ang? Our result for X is 10.01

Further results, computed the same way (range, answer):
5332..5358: 10.19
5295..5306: 10.36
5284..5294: 10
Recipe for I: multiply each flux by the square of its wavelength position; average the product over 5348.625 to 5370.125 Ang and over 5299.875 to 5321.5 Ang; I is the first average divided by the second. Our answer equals 1.0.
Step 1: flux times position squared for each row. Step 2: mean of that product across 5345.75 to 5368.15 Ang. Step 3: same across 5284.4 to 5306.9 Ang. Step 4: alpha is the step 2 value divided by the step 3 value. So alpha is 1.0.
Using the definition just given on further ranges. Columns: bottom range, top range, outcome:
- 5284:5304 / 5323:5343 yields 0.97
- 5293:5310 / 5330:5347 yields 0.95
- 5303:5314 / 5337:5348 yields 0.94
